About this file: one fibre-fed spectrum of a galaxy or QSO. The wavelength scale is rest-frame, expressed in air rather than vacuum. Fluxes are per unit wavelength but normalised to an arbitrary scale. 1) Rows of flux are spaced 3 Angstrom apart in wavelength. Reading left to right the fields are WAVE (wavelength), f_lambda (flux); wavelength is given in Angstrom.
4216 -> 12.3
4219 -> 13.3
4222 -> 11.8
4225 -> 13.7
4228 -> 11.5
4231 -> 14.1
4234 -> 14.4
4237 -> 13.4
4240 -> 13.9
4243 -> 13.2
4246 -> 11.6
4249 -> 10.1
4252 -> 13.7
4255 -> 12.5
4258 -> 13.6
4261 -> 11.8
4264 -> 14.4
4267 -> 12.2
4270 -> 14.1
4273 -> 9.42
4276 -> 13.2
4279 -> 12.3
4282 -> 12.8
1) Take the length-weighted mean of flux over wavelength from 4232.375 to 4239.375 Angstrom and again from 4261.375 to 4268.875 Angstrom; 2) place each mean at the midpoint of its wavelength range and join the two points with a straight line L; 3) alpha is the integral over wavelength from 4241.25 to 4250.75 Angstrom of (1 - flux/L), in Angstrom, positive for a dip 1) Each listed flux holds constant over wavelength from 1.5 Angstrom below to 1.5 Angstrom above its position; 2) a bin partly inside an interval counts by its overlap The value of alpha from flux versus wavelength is 1.3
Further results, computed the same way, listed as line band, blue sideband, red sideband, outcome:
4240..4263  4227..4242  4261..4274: 0.9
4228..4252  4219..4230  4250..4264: -0.3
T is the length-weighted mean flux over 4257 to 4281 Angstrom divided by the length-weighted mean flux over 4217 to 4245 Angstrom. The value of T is 0.95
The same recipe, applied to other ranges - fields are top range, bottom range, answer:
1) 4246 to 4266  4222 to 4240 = 0.94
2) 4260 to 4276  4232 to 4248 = 0.94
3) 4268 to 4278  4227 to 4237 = 0.91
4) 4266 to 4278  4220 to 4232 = 0.96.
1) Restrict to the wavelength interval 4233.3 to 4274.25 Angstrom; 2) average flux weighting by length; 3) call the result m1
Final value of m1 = 12.7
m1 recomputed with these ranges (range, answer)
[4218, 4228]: 12.7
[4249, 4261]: 12.7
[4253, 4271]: 13.1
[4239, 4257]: 12.5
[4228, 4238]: 13.6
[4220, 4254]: 12.9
